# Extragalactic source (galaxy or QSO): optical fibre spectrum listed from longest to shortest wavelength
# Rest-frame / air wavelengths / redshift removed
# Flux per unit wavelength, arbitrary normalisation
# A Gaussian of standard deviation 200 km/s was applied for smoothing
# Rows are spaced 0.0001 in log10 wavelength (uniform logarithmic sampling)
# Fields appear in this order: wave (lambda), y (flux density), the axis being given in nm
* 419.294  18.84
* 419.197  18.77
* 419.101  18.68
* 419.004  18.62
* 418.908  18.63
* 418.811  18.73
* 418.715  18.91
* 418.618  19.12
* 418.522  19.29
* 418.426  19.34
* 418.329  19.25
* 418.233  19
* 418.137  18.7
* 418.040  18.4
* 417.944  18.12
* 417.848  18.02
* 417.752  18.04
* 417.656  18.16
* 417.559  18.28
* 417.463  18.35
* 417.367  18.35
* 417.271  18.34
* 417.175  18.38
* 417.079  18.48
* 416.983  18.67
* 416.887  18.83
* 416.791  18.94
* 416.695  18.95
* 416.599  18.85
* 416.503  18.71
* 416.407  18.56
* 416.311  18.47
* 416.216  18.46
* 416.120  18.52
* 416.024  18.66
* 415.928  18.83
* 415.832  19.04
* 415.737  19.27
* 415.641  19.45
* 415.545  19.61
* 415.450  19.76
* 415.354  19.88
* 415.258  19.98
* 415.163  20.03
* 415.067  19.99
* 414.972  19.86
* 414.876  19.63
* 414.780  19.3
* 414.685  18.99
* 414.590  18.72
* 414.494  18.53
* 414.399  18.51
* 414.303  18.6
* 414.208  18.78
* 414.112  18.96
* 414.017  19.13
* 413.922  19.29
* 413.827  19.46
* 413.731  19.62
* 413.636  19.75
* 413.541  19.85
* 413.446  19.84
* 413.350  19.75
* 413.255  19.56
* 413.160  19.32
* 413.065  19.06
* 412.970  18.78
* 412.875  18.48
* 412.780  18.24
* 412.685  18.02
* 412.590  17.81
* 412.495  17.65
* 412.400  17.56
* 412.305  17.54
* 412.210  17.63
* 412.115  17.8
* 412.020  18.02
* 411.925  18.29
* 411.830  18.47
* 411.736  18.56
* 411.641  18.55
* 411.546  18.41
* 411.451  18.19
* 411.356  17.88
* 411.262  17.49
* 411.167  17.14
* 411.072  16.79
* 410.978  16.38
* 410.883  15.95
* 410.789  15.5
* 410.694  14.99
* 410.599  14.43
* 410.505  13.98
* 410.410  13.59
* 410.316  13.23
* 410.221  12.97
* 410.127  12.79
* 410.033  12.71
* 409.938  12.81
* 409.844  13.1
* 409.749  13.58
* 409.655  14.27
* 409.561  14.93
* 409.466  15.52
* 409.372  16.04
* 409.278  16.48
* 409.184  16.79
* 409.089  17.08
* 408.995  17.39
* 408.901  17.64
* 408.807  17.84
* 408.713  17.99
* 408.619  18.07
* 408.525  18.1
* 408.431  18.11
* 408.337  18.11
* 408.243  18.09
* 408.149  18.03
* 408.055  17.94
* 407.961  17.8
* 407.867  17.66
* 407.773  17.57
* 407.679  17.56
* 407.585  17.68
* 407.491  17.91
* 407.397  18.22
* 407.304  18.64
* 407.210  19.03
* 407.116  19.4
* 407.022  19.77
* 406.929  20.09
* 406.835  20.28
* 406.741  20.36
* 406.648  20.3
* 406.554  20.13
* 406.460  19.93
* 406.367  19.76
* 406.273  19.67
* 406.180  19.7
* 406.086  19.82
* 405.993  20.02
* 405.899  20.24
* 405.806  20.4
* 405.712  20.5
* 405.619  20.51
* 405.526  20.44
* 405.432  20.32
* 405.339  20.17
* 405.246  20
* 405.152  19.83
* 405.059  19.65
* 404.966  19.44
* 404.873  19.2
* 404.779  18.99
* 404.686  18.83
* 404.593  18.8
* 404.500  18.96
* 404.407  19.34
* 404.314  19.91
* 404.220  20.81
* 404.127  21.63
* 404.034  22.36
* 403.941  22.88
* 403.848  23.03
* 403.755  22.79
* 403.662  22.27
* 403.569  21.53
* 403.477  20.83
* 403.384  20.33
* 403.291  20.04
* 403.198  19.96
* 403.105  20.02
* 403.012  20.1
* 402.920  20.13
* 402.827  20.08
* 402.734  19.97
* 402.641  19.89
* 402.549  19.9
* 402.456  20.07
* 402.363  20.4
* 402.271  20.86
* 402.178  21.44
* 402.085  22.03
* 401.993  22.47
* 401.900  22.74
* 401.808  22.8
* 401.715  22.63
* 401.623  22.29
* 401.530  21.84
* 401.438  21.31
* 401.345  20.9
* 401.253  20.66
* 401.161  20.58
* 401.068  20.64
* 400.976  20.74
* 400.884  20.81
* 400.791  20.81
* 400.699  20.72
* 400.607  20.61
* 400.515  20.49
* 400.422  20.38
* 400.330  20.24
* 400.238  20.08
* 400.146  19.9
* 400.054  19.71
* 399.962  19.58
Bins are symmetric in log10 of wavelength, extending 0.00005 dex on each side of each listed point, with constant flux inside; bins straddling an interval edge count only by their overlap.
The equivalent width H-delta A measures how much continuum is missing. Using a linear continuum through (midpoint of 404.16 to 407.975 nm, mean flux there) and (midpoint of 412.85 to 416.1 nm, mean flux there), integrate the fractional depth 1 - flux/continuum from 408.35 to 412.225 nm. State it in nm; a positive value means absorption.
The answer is 0.63 nm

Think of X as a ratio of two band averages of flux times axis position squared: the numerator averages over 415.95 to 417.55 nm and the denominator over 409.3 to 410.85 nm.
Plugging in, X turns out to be 1.36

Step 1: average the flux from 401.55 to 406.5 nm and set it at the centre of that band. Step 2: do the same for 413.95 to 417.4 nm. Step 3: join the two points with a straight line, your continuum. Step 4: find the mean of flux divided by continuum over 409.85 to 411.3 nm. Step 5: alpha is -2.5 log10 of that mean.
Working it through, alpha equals 0.32 mag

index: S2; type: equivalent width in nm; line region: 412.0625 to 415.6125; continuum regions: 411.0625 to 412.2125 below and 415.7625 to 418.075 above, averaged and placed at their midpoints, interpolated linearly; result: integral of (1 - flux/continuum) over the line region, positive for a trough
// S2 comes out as -0.155 nm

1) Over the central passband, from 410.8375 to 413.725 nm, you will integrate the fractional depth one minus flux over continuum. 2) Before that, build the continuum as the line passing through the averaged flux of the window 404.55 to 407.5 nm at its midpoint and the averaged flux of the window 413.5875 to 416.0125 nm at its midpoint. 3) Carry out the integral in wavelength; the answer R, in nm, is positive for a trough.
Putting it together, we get 0.175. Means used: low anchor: 19.7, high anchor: 19.3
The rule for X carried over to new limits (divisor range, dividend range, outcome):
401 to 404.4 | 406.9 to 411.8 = 0.82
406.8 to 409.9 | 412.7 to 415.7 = 1.14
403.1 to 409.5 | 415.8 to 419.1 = 1.02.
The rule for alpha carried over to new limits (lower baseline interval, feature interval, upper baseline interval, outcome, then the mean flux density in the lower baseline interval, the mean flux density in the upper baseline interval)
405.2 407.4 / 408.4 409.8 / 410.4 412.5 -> 0.11 mag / 19.9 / 17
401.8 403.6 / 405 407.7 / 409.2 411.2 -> -0.11 mag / 20.7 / 14.6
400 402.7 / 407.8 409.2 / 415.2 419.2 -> 0.13 mag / 21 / 18.8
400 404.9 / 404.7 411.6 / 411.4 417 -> 0.13 mag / 20.8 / 18.9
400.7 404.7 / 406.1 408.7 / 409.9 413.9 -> 0.01 mag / 21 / 17.2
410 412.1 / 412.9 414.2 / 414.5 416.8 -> -0.09 mag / 16.2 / 19.2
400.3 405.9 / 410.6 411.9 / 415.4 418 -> 0.14 mag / 20.7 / 18.7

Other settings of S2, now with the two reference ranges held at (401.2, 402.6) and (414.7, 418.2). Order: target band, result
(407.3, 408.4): 0.14 nm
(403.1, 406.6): 0.10 nm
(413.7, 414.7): 0.02 nm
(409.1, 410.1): 0.27 nm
